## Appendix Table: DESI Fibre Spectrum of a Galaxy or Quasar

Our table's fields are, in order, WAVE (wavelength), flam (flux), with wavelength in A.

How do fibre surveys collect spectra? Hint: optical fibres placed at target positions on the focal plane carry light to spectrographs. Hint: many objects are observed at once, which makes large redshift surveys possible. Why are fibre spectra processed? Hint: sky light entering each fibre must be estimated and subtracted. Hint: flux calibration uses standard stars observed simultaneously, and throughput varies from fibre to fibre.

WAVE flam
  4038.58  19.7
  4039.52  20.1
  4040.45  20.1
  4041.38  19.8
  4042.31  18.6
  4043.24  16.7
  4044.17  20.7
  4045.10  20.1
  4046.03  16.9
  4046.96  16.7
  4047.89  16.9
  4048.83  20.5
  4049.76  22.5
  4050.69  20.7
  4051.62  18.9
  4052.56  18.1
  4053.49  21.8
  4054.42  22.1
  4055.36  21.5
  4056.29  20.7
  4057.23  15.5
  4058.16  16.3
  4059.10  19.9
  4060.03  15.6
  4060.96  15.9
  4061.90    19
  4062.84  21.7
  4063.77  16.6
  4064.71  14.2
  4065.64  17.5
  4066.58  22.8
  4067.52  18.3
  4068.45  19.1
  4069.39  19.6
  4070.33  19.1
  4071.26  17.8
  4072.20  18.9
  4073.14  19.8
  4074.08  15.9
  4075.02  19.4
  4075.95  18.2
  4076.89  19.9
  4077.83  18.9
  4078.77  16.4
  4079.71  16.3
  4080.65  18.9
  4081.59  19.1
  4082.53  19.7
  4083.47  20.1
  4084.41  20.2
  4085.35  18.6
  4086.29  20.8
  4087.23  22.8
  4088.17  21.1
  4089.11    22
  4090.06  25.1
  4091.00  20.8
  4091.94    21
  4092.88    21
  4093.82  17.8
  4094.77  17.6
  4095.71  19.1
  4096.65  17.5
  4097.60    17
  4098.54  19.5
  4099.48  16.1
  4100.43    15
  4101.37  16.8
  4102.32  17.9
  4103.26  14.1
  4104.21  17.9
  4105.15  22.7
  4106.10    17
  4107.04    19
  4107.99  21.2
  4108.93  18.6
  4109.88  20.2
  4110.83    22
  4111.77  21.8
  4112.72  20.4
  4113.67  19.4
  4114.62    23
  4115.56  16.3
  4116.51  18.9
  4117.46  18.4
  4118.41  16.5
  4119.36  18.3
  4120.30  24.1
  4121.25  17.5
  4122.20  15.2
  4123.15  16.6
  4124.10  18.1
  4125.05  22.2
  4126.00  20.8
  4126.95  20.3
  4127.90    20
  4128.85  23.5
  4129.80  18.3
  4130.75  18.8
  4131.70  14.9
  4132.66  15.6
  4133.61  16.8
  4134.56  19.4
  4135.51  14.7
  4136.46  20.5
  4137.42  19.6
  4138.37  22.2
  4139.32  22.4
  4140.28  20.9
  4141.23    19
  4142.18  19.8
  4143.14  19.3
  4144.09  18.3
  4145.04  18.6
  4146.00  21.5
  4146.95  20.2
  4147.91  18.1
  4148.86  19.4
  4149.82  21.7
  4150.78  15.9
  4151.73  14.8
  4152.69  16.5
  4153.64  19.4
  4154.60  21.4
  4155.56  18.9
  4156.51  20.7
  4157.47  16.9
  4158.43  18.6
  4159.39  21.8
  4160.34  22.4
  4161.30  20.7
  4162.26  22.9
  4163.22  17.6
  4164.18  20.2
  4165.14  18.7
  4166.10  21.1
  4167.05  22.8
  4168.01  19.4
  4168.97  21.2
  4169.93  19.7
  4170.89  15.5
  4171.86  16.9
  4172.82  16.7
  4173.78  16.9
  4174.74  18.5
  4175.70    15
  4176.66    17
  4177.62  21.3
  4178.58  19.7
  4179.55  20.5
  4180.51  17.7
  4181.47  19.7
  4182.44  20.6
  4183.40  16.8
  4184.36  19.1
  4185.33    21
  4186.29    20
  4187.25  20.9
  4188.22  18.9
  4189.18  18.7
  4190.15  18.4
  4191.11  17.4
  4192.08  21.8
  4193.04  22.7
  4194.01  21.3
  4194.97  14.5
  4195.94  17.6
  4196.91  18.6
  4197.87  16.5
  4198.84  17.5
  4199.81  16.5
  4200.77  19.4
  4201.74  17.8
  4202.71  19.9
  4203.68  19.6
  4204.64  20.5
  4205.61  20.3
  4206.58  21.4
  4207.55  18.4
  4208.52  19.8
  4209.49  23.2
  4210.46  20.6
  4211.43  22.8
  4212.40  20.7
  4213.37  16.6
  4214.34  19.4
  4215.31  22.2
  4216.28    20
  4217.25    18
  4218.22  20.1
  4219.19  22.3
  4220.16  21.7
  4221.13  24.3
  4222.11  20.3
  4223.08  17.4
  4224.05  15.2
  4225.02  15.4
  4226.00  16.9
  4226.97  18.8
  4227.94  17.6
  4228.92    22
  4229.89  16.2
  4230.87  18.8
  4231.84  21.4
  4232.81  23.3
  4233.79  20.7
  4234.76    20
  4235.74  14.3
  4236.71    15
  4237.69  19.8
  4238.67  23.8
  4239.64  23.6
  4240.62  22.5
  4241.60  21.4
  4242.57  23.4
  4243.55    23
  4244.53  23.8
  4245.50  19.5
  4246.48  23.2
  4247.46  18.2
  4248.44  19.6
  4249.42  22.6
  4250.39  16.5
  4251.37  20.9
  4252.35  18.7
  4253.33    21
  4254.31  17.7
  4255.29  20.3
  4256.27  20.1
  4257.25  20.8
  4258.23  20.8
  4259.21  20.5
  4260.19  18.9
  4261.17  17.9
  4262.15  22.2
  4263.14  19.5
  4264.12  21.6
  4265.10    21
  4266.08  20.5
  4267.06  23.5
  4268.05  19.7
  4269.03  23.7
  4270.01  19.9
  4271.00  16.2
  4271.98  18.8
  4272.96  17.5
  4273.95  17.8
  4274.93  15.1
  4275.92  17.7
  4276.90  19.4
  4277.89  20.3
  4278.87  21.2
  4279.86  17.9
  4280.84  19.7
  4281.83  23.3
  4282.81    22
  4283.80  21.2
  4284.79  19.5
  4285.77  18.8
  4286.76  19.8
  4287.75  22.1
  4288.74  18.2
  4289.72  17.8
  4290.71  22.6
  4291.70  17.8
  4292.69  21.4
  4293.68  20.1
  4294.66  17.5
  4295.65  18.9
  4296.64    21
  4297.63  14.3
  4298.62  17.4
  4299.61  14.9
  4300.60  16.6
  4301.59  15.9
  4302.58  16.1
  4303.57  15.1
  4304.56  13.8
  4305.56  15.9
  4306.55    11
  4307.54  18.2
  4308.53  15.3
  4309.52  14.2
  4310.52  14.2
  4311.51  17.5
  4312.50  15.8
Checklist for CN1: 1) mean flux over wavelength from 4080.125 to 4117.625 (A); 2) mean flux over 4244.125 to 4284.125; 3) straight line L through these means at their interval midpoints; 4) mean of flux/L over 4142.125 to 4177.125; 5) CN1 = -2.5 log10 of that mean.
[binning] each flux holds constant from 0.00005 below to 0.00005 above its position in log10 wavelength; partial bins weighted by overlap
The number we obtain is 0.033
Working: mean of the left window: 19.4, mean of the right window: 20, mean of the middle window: 19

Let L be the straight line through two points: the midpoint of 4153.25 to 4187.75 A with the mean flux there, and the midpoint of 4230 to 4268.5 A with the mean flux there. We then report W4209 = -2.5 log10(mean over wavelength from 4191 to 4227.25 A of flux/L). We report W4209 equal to 0.03 mag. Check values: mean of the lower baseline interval 19.4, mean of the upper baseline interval 20.5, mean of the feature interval 19.4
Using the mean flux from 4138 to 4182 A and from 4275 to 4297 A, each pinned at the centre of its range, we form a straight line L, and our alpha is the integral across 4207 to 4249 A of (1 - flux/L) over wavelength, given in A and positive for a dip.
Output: -1.2 A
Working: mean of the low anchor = 19.3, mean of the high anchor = 19.8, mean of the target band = 20.1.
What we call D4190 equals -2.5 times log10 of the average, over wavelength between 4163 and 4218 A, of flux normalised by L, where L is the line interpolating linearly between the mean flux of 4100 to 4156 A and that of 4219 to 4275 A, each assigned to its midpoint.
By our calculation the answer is 0.016 mag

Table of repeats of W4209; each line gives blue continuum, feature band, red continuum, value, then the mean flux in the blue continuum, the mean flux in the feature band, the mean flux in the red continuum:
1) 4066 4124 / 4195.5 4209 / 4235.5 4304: 0.03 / 19.1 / 18.8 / 19.6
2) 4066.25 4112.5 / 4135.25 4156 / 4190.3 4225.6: 0.00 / 19.2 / 19.3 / 19.5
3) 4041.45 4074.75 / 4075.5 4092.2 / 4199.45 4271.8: -0.06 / 18.8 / 20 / 20.1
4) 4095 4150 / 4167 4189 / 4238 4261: 0.05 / 19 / 18.9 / 20.9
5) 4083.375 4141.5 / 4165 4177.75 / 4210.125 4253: 0.06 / 19.3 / 18.6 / 20.1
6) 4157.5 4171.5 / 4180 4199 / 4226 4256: 0.06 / 20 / 19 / 20.2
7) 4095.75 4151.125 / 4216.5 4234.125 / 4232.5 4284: 0.02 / 19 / 19.5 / 20.2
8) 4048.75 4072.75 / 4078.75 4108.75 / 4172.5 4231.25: 0.00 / 19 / 19.1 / 19.2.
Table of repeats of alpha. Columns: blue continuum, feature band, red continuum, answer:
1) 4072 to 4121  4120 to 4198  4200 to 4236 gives 1.2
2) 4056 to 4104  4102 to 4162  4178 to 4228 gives -0.8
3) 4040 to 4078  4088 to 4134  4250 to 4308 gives -0.4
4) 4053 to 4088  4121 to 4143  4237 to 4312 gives 0.0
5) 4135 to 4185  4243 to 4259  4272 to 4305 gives -1.4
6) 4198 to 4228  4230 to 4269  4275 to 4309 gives -3.3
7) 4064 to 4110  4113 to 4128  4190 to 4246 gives 0.0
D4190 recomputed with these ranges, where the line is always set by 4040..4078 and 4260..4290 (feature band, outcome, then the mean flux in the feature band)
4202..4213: -0.057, 20.5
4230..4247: -0.069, 20.9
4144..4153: 0.041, 18.5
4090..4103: 0.032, 18.5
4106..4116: -0.053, 20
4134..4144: -0.028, 19.7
